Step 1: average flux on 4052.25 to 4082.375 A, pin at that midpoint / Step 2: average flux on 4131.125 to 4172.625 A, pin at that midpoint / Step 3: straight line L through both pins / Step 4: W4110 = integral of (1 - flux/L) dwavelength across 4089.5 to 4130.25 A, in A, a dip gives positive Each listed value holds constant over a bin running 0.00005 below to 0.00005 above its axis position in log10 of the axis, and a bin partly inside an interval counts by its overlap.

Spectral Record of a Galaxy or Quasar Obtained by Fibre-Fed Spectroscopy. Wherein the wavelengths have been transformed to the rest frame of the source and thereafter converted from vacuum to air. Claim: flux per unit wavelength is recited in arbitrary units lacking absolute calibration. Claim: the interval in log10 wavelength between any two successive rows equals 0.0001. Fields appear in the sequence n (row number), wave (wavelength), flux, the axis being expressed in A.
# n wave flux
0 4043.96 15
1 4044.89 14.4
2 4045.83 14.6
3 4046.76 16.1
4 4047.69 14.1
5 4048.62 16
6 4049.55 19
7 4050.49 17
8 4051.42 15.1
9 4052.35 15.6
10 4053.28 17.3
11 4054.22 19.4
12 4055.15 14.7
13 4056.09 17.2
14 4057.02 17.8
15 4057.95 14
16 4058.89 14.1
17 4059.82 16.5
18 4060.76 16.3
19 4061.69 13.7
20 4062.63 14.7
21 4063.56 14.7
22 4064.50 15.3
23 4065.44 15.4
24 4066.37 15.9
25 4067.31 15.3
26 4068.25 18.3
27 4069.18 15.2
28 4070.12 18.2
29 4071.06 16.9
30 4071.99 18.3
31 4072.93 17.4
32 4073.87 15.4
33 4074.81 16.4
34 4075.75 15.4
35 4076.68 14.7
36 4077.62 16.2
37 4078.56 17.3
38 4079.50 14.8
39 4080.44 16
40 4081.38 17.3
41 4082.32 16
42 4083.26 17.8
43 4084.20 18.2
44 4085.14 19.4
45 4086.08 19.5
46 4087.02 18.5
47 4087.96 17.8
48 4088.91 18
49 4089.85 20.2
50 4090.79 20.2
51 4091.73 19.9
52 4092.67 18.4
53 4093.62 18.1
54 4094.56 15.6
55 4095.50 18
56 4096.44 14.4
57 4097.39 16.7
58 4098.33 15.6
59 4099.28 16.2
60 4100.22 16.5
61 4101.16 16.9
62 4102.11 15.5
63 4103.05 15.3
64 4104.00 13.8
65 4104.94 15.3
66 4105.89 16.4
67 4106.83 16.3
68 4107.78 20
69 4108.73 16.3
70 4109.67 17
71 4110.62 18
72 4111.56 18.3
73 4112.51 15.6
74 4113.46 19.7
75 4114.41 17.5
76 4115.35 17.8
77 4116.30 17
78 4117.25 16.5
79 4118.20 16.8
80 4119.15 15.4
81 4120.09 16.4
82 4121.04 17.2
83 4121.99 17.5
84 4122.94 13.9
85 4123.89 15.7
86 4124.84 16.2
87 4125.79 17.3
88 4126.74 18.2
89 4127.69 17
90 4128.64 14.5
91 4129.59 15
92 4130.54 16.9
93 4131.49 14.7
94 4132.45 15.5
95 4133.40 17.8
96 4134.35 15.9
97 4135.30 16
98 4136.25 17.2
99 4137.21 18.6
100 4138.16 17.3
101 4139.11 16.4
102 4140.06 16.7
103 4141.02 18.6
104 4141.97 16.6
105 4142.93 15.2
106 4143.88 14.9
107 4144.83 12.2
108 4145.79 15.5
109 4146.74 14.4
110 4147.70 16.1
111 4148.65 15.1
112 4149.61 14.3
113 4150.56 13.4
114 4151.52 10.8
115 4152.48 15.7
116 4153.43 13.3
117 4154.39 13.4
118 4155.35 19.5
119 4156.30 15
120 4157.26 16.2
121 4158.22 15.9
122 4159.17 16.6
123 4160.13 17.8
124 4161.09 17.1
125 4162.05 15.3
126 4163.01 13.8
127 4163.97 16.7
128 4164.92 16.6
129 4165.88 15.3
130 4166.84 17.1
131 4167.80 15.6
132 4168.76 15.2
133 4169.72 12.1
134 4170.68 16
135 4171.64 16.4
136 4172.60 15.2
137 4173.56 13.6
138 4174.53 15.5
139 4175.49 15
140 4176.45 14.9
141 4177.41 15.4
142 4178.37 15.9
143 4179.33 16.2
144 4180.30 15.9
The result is -2.4 A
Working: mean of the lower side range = 16.1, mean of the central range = 16.8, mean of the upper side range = 15.7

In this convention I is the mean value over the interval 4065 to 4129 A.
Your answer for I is 16.9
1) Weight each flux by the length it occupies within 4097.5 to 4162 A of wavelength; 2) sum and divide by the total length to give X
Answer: 16.2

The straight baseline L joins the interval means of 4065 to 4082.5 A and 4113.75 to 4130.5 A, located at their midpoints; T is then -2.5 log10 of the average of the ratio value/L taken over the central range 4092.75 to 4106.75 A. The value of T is 0.02 mag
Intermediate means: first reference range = 16.3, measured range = 16.1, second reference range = 16.5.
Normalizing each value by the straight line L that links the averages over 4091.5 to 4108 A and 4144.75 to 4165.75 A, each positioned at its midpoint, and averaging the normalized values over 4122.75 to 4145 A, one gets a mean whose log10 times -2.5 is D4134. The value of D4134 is -0.04 mag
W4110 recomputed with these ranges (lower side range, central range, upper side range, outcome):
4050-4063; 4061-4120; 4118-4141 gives -2.3 A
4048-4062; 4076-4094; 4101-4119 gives -1.3 A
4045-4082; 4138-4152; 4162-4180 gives 0.4 A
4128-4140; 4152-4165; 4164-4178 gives -0.2 A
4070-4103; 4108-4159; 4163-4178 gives 0.0 A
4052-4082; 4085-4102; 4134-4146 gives -1.6 A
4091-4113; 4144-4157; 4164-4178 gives 1.0 A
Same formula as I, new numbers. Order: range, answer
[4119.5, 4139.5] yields 16.4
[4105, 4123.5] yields 17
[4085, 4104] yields 17.4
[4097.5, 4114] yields 16.6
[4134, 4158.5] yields 15.5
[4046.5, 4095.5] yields 16.8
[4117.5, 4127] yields 16.4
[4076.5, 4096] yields 17.8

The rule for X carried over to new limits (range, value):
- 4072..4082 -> 16.2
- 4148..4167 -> 15.4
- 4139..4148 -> 15.6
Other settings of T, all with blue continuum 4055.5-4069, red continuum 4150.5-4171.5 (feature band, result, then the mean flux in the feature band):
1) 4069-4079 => -0.06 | 16.5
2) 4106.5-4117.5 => -0.13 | 17.5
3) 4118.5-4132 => -0.04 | 16.1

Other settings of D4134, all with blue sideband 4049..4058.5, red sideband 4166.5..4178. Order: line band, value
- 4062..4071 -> 0.04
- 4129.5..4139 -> -0.06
